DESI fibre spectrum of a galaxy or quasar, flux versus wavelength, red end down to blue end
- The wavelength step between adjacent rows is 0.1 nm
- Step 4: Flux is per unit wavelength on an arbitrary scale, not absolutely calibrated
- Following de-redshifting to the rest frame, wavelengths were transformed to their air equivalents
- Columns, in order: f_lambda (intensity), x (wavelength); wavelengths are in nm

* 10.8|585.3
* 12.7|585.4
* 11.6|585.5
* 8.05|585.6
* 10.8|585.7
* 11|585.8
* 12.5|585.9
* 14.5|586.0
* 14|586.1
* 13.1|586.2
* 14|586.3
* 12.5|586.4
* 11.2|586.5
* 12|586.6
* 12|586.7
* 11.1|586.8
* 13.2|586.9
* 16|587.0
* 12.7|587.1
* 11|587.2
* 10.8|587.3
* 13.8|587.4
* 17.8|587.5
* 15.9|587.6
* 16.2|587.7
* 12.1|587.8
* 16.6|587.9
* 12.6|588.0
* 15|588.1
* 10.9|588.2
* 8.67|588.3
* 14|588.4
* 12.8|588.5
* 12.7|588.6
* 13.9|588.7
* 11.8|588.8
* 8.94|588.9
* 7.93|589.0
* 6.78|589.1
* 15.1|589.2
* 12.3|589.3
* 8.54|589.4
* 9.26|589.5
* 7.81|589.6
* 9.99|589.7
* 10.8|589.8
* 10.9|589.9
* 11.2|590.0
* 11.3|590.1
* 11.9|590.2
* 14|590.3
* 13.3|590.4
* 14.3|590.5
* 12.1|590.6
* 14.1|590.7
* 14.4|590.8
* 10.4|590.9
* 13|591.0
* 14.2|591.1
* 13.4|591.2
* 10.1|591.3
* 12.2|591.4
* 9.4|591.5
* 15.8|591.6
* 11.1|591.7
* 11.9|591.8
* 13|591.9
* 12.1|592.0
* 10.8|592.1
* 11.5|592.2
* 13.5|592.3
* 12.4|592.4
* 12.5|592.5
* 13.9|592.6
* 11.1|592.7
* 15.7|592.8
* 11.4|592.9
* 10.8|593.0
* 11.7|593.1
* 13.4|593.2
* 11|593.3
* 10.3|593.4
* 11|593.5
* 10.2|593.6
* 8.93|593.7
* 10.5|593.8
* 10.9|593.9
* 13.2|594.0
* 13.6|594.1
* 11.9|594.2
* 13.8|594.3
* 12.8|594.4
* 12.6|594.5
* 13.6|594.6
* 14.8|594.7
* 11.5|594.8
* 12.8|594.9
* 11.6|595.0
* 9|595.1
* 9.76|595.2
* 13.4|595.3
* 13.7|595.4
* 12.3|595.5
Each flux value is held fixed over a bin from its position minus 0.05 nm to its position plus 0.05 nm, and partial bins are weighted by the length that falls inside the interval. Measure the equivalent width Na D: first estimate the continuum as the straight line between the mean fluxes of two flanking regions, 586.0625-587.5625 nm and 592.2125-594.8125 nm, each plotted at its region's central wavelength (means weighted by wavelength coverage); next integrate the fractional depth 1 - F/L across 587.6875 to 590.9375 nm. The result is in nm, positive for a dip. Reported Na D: 0.22 nm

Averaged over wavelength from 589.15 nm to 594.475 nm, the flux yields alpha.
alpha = 12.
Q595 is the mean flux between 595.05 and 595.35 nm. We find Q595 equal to 10.7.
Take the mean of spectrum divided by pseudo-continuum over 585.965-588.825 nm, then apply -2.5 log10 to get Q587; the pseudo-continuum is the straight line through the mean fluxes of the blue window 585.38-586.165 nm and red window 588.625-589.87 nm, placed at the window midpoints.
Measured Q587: -0.18 mag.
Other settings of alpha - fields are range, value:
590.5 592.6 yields 12.5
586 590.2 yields 12.2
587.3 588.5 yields 13.8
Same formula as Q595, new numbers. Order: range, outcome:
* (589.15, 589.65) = 10.6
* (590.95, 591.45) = 12.6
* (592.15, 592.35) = 12.5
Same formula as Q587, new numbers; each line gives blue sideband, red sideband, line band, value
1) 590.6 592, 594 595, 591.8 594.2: 0.076 mag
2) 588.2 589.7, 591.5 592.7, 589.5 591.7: -0.038 mag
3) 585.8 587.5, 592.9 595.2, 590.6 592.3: -0.019 mag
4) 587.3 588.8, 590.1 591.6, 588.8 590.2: 0.275 mag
